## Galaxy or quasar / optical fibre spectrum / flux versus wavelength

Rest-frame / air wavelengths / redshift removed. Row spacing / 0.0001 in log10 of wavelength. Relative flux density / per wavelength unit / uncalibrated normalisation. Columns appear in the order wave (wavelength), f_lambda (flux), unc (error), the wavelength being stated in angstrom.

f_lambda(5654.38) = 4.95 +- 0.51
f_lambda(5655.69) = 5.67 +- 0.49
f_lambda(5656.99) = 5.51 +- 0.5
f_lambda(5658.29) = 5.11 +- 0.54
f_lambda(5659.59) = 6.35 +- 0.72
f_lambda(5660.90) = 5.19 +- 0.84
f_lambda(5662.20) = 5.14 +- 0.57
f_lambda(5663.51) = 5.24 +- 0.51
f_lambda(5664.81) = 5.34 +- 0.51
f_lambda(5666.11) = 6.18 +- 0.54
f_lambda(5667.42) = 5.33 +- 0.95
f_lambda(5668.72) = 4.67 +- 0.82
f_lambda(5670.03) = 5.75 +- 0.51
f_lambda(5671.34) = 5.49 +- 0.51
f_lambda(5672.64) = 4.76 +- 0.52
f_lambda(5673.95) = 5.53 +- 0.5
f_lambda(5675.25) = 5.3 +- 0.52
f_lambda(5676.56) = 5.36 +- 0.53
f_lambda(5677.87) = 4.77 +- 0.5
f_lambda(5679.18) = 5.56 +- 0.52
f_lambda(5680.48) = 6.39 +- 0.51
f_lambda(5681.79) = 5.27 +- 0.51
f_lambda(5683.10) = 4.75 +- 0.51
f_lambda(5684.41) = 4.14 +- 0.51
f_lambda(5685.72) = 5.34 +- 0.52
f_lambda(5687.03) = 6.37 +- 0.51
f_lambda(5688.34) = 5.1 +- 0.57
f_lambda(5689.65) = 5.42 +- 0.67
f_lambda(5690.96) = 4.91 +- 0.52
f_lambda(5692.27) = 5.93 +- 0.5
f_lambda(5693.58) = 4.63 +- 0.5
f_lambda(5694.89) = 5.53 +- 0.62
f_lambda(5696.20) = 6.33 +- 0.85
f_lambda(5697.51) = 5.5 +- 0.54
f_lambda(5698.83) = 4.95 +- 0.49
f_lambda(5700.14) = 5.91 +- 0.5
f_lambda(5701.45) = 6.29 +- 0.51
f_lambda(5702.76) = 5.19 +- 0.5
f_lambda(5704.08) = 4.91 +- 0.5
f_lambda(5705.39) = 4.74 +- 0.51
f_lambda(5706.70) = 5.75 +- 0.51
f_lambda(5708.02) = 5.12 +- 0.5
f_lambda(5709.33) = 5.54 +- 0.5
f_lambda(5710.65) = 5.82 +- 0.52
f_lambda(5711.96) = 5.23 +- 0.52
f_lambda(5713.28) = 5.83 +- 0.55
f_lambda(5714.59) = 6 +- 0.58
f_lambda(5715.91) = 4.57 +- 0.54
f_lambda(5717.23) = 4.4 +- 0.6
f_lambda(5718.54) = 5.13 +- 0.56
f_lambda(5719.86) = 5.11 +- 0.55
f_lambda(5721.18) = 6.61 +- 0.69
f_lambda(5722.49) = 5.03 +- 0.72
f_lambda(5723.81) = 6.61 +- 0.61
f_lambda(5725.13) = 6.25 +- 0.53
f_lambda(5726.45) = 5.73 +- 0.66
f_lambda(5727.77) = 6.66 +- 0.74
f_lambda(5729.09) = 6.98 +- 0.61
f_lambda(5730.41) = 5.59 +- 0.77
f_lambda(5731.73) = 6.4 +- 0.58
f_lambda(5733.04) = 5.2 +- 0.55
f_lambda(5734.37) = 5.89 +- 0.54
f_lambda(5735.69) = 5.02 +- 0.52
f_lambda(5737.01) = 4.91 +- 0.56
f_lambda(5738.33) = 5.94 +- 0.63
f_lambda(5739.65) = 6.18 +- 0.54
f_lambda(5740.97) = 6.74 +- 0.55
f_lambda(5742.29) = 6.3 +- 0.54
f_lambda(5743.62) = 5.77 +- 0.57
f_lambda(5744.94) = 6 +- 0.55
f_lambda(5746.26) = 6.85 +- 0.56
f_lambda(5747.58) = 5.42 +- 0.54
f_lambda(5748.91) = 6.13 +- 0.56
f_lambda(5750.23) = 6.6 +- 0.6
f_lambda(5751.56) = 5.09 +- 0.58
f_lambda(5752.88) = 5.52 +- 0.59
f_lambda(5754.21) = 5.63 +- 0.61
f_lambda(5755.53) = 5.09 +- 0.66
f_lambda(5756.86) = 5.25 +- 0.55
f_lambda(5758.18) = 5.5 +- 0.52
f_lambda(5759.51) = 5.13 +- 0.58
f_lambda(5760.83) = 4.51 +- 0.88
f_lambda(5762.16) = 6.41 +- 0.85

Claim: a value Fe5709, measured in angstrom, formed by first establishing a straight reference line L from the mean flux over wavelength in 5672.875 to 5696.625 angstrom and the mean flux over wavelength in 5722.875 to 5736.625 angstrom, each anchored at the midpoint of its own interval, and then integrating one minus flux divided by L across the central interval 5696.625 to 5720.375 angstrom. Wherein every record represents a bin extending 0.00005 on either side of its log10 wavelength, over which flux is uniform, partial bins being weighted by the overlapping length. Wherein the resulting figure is 1.41 angstrom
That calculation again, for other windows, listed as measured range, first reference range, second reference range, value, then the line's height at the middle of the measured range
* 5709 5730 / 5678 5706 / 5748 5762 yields -1.15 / 5.42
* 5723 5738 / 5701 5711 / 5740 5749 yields -0.10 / 5.89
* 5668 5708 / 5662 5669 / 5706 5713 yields 0.65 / 5.44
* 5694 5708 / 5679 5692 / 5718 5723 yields -0.19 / 5.4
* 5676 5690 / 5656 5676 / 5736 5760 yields 0.42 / 5.48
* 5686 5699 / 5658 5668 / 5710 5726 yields 0.10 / 5.53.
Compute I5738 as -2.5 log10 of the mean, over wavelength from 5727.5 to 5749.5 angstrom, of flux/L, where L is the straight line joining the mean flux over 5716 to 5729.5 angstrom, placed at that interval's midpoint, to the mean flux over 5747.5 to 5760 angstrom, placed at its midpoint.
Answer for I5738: -0.06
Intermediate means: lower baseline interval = 5.78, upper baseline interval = 5.54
